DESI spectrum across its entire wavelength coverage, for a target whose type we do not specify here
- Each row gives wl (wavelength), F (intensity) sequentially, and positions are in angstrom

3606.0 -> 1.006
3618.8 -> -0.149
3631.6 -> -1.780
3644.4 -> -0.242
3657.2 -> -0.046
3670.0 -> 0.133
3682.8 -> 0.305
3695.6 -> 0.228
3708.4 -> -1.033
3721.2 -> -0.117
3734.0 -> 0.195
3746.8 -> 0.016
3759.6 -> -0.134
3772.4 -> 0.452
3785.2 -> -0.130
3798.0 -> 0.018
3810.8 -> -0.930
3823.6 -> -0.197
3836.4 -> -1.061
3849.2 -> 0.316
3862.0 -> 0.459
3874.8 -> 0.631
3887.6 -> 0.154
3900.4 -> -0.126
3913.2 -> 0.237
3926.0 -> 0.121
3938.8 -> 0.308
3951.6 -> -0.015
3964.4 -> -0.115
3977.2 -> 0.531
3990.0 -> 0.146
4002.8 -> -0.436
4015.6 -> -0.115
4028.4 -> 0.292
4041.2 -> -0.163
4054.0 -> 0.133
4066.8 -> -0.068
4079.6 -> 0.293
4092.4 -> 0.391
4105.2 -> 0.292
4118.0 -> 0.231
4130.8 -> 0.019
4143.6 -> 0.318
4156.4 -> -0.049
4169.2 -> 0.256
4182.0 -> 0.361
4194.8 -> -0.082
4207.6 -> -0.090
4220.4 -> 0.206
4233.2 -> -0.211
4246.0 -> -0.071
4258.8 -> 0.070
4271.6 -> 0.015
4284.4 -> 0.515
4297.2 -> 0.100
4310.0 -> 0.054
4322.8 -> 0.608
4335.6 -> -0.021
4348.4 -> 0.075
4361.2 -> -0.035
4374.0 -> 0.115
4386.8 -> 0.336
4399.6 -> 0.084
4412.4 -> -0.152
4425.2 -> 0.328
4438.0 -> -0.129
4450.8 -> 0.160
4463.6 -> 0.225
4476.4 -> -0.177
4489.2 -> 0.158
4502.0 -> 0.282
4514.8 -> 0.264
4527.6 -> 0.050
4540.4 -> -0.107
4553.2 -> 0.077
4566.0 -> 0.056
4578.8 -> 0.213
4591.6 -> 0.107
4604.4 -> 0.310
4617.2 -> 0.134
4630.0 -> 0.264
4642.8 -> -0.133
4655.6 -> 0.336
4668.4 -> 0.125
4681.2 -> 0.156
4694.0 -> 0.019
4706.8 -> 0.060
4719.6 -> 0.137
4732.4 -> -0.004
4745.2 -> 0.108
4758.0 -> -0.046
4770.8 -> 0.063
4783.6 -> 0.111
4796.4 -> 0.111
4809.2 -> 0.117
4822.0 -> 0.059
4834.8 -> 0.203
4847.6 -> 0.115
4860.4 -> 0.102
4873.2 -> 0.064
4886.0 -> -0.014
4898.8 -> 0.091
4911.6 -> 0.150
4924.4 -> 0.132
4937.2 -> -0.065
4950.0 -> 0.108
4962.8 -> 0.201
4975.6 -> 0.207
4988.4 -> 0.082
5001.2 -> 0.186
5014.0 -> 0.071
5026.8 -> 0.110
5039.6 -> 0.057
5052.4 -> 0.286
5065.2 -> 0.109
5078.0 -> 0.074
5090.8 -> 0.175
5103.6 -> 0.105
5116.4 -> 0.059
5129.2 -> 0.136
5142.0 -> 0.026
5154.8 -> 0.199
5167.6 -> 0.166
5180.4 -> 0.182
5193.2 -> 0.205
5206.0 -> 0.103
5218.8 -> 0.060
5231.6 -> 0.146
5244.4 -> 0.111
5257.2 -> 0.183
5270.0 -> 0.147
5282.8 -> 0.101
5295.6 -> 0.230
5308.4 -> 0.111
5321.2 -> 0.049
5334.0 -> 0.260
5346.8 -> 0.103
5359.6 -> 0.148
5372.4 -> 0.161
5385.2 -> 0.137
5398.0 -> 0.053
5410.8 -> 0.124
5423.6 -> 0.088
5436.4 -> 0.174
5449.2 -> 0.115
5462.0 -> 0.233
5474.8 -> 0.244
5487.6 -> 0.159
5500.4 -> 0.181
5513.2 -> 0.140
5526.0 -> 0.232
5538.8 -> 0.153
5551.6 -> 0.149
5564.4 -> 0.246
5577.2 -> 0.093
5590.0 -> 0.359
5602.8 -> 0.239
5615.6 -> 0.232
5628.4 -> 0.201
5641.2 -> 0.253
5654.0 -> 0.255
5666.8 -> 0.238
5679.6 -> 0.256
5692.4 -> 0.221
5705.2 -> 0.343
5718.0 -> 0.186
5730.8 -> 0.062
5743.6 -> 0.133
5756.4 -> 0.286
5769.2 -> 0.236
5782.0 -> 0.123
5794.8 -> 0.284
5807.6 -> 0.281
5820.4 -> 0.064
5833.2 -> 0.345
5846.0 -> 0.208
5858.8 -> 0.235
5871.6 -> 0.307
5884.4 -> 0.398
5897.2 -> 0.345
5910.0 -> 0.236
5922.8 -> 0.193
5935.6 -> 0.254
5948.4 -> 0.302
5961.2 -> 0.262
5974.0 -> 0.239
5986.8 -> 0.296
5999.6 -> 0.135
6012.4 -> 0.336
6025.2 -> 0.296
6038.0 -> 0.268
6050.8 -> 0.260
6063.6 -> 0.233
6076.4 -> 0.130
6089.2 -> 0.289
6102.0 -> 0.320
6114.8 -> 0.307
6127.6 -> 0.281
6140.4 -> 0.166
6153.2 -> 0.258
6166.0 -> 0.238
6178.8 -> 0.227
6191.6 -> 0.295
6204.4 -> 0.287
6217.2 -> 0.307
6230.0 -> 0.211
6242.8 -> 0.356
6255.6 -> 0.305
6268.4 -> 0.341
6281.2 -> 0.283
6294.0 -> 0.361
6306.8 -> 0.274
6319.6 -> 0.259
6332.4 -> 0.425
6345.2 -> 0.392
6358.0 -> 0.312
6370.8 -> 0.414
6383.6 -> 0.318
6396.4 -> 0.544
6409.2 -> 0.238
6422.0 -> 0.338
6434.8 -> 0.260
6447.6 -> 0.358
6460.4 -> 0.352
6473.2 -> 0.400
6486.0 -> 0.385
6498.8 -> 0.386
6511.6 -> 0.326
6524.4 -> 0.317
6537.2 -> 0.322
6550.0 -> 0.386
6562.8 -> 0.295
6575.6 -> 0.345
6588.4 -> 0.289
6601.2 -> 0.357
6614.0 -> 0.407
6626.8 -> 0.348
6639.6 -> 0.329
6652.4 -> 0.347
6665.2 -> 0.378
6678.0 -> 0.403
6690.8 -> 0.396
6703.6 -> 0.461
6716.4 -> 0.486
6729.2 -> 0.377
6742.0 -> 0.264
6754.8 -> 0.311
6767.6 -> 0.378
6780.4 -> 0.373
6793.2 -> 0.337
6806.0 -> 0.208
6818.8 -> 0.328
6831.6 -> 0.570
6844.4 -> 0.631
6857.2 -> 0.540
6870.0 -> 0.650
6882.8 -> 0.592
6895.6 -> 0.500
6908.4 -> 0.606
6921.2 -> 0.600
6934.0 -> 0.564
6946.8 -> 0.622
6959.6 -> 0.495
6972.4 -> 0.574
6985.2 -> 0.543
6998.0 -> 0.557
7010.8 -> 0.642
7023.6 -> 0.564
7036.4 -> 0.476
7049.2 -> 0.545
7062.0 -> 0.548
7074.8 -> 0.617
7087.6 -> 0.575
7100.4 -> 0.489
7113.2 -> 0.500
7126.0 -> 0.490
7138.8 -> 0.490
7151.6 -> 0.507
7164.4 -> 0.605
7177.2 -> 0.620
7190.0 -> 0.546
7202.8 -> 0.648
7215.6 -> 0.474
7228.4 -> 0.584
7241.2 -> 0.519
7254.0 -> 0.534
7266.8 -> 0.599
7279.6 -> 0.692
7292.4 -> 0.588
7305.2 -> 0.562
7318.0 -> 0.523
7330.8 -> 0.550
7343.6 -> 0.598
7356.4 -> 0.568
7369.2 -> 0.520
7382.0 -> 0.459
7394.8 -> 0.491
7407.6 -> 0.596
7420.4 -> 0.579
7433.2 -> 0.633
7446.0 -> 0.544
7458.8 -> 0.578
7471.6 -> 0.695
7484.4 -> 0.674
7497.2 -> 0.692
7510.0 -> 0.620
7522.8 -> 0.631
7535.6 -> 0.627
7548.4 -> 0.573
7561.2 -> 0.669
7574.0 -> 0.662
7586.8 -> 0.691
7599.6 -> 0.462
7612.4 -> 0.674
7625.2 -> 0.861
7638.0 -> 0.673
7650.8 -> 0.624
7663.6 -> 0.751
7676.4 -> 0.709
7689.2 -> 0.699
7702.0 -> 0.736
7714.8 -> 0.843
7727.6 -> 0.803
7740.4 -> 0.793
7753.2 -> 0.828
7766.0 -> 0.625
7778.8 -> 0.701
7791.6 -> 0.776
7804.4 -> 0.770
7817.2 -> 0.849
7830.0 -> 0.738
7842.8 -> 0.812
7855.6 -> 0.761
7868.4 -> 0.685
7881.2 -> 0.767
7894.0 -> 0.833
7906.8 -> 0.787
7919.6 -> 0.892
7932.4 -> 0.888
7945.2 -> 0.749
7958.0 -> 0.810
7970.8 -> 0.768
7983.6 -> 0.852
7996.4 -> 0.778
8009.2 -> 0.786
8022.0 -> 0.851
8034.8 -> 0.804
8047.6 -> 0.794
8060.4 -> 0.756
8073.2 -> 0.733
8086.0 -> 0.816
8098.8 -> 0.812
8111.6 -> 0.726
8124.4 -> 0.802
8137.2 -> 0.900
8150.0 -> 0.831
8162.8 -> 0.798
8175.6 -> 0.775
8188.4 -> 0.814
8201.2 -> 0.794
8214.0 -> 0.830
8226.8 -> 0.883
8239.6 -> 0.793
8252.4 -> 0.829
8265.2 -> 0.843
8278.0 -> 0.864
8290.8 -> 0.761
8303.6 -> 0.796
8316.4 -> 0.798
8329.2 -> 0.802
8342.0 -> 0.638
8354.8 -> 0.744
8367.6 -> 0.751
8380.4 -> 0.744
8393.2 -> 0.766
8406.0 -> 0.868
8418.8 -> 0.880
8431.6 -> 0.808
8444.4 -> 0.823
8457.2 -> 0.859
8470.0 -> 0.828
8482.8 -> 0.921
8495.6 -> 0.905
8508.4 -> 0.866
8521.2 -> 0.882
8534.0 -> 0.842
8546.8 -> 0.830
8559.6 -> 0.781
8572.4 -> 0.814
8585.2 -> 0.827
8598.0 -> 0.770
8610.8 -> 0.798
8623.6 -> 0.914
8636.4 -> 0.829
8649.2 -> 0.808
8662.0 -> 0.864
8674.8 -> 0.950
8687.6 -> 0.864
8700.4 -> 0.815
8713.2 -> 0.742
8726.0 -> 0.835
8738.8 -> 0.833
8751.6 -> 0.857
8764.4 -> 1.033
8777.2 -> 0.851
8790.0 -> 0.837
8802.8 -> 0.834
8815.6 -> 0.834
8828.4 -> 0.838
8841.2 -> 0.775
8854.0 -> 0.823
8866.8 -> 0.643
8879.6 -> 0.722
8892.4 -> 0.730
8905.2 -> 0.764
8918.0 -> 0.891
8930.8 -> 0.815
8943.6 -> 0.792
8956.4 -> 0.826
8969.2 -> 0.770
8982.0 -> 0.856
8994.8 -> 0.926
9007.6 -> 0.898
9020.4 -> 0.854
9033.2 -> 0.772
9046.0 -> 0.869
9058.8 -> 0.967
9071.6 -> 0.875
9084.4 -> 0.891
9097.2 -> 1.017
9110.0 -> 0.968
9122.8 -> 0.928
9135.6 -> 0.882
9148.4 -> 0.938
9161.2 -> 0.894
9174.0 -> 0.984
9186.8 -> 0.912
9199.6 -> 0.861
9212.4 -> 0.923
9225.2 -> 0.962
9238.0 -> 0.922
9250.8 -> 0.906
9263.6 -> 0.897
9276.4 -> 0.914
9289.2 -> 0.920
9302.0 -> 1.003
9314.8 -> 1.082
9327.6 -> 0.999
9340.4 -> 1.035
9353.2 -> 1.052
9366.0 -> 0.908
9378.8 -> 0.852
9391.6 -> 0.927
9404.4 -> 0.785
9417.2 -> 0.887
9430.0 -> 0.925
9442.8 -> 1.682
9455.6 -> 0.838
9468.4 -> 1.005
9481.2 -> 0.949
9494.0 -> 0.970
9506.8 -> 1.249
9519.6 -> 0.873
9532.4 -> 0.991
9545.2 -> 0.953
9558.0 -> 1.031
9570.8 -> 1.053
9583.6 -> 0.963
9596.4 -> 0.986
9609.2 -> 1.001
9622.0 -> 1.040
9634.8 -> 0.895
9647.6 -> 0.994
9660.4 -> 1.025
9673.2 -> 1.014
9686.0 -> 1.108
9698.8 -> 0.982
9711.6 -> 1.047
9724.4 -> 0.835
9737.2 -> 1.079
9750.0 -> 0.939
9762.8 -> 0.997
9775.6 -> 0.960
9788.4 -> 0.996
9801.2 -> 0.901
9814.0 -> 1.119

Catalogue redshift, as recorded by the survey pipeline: 0.715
